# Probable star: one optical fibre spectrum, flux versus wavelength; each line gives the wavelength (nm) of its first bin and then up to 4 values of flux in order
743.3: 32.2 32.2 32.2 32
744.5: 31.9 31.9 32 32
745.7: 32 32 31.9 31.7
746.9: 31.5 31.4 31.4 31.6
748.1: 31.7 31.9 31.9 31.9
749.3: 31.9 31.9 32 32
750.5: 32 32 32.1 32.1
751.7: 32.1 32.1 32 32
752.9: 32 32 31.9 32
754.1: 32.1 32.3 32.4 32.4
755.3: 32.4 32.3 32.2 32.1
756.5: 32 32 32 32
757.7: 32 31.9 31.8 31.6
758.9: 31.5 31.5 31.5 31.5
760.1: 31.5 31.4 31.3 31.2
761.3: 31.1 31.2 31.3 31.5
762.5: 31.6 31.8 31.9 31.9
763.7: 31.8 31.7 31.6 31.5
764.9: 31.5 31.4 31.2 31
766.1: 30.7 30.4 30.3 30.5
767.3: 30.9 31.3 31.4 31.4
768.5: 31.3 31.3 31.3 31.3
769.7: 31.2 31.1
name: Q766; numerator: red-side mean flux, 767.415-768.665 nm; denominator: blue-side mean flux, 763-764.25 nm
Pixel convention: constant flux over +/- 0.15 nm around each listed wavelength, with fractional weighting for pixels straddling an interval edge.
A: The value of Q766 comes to 1.0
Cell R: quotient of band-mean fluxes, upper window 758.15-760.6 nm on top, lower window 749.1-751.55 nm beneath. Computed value 0.99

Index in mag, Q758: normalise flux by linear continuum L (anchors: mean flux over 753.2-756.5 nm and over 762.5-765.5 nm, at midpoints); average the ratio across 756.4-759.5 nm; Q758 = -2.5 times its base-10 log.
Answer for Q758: 0.01 mag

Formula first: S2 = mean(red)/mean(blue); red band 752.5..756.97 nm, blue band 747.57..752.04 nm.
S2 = 1.01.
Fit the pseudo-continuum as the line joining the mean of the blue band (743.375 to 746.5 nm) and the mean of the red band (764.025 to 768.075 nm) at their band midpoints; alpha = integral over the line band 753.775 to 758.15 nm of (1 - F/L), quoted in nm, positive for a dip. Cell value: -0.09 nm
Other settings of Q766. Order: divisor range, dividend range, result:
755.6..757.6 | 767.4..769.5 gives 0.98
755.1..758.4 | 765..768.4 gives 0.97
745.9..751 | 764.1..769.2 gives 0.98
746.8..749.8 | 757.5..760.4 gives 1.00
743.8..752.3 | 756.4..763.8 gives 0.99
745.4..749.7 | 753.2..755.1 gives 1.01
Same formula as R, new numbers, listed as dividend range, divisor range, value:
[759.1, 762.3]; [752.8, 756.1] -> 0.97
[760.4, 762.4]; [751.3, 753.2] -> 0.98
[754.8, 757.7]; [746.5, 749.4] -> 1.01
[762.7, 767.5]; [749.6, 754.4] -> 0.98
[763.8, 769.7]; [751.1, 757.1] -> 0.97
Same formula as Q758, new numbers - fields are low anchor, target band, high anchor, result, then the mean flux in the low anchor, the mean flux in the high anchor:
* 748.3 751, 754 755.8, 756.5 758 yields -0.01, 31.9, 32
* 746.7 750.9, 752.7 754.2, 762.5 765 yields -0.01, 31.8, 31.7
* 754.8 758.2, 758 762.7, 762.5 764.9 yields 0.02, 32.1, 31.7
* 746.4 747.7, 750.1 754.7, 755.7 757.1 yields -0.01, 31.5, 32.1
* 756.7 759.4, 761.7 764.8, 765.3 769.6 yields -0.01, 31.8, 31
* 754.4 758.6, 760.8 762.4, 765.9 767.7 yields 0.00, 32.1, 30.7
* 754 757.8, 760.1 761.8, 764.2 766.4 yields 0.01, 32.2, 31.2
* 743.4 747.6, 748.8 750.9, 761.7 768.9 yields -0.01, 31.9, 31.3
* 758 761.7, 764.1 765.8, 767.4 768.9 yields 0.00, 31.4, 31.3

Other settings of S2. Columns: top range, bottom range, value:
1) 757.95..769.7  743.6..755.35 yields 0.98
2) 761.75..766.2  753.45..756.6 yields 0.98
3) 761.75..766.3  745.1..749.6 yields 0.99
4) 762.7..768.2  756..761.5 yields 0.99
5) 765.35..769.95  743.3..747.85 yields 0.97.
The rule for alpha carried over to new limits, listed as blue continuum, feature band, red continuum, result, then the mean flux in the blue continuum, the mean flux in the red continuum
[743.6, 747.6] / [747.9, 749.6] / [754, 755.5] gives 0.01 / 31.9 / 32.3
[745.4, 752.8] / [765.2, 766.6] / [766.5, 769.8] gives 0.01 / 31.9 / 31.1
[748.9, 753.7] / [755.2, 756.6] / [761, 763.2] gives -0.02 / 32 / 31.5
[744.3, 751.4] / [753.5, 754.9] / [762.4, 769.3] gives -0.02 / 31.9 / 31.3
